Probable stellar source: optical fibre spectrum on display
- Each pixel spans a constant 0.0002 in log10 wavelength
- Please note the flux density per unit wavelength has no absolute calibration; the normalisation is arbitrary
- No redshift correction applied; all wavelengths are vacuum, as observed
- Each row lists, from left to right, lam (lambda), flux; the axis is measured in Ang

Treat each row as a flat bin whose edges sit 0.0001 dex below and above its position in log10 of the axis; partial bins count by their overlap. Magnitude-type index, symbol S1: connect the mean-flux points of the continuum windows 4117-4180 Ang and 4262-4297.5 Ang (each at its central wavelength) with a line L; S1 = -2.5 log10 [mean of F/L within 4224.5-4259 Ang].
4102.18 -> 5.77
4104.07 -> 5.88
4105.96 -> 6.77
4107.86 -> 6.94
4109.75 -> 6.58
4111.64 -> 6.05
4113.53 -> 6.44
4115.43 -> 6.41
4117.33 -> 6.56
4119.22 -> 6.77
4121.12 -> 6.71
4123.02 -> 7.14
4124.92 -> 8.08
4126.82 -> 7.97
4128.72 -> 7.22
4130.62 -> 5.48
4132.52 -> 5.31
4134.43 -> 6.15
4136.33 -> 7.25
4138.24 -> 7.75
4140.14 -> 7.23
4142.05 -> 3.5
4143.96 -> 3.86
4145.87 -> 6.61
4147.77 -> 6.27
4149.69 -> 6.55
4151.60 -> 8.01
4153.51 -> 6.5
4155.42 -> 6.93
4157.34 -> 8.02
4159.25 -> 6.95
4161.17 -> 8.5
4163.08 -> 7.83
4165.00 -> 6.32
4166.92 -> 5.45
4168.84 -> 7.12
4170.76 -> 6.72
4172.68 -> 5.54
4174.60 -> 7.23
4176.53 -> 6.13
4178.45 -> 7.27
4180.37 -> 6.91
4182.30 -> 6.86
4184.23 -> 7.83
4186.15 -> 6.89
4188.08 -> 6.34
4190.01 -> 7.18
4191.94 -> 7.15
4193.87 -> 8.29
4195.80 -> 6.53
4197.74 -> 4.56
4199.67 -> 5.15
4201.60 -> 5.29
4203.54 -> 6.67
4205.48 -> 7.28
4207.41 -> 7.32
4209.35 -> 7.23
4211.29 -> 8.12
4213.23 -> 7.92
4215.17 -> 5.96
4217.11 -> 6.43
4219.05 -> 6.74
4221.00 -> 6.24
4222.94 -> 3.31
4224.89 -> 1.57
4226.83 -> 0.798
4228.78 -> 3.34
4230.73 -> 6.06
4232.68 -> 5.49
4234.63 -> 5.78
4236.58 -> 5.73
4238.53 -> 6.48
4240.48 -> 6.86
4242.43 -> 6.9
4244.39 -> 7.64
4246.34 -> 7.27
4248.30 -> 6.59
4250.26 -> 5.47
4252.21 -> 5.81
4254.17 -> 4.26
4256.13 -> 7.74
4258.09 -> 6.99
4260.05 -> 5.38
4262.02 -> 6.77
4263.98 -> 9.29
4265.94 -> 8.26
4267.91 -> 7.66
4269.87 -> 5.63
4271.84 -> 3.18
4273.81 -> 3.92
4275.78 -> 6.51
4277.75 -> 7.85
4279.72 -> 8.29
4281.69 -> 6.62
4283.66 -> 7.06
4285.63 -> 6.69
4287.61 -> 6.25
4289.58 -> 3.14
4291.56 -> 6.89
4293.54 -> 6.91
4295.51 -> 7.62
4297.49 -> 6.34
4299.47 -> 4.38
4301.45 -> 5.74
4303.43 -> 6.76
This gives 0.17 mag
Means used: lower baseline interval 6.7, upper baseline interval 6.57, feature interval 5.67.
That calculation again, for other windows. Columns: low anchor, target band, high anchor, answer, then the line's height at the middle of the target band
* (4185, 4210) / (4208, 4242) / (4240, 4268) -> 0.20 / 6.72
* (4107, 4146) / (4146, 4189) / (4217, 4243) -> -0.17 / 5.91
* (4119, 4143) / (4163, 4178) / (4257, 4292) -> 0.02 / 6.6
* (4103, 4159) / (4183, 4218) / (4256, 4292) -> -0.04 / 6.54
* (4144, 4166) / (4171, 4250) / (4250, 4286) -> 0.09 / 6.76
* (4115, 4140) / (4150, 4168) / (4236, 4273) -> -0.06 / 6.77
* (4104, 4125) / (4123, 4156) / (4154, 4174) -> 0.05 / 6.8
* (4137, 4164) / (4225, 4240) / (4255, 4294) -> 0.37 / 6.61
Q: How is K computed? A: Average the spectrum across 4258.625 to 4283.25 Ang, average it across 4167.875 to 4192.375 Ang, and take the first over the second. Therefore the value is 0.97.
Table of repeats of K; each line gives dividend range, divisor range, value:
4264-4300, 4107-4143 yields 0.97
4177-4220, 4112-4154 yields 1.04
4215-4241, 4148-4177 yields 0.72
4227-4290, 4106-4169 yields 0.93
